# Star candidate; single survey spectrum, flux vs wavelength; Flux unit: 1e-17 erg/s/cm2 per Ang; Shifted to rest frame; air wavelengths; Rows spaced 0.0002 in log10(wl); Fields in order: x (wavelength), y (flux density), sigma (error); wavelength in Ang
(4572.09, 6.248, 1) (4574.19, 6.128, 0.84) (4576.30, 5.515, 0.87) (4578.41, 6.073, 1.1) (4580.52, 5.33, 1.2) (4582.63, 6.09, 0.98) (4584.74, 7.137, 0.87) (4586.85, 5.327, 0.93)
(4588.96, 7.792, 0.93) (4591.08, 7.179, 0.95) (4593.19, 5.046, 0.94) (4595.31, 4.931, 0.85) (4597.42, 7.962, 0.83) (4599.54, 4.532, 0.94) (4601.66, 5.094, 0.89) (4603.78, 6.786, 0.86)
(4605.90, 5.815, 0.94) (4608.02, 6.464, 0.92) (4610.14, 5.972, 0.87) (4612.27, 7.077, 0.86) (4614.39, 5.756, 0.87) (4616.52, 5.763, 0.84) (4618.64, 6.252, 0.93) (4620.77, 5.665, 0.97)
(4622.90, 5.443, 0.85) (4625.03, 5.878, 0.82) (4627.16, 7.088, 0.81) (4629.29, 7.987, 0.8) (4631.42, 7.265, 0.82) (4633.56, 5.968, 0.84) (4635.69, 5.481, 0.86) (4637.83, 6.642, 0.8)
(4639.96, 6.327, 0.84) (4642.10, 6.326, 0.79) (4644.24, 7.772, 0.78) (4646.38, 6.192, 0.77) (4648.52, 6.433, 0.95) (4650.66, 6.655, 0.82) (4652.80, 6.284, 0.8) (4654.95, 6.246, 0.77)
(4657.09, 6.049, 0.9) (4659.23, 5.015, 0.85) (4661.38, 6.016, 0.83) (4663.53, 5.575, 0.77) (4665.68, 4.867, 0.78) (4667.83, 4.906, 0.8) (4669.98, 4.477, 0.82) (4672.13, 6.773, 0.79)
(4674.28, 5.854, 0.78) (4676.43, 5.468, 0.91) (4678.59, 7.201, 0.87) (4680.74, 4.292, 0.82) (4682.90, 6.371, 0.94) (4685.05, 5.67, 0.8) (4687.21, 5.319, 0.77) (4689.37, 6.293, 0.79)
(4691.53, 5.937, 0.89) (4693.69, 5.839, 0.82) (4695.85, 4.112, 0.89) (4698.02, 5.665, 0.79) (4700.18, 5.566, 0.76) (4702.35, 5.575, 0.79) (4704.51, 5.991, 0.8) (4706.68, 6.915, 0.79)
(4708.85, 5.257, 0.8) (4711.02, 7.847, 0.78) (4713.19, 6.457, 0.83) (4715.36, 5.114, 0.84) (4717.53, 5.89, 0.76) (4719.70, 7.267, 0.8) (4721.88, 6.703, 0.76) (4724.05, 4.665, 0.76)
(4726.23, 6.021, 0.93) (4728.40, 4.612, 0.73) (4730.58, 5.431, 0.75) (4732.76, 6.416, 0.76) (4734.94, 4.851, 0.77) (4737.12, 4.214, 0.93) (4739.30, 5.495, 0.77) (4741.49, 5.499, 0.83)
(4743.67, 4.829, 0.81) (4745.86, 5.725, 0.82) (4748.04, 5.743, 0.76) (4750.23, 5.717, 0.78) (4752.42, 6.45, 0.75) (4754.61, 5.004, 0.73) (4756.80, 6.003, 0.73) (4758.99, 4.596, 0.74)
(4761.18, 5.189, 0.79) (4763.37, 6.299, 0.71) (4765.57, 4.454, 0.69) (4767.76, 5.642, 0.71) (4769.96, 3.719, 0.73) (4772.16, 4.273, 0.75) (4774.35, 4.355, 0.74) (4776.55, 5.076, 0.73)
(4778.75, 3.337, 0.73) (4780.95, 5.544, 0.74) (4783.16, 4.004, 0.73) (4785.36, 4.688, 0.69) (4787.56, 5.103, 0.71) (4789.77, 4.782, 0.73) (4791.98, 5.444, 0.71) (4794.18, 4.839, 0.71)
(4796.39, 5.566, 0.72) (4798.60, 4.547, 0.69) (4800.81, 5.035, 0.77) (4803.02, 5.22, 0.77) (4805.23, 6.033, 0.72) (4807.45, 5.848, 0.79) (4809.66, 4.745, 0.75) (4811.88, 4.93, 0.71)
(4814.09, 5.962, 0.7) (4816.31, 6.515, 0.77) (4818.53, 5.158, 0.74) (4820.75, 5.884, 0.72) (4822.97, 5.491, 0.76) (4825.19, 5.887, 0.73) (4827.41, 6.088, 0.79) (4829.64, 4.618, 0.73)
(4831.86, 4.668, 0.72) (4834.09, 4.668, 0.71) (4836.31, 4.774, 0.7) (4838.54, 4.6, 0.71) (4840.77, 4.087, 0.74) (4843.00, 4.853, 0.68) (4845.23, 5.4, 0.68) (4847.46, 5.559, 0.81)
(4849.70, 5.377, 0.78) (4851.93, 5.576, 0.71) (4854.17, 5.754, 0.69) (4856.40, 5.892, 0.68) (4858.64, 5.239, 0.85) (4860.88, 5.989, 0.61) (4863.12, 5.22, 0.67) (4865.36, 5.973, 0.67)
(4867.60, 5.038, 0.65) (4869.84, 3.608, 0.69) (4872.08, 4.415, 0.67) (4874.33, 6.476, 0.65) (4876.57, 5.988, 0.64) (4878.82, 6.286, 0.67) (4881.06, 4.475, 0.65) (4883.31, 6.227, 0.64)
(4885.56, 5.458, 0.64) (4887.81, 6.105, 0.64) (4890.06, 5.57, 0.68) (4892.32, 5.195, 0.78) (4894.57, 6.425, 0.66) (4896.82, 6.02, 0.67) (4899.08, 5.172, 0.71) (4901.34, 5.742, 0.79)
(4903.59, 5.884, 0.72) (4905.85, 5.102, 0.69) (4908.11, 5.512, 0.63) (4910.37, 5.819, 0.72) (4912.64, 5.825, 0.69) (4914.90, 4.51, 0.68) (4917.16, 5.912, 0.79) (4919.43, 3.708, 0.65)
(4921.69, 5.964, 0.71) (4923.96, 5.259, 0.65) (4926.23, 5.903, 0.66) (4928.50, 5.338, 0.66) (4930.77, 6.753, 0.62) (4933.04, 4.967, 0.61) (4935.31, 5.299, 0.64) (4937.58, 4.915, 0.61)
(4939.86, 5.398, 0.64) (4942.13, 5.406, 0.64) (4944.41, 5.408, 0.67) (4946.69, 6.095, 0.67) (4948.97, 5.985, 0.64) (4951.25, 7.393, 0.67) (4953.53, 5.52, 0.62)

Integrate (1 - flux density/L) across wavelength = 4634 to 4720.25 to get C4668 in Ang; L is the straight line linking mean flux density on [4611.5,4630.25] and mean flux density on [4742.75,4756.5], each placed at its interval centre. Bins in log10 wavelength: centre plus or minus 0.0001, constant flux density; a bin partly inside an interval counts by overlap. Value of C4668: 0.8 Ang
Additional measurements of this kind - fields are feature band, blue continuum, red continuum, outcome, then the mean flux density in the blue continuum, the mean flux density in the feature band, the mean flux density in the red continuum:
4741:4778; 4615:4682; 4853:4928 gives 4.0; 6.07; 5.19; 5.5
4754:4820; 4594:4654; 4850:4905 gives 8.5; 6.27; 5.07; 5.57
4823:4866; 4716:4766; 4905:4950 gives 1.7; 5.53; 5.27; 5.45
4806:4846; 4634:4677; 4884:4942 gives 3.1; 5.97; 5.24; 5.51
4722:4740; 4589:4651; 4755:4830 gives 0.9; 6.29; 5.29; 5.15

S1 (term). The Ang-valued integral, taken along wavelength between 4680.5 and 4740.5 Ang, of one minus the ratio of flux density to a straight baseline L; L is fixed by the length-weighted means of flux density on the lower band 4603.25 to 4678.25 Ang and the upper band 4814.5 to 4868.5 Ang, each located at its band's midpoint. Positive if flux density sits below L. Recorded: 1.4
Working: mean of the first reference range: 6.13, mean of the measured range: 5.73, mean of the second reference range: 5.35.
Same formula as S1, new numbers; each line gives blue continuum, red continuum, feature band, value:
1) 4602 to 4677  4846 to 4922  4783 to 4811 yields 3.0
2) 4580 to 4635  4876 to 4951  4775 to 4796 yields 3.8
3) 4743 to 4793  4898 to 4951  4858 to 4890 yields -0.7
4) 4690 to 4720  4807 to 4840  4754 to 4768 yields 0.8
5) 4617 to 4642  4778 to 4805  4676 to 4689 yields 0.2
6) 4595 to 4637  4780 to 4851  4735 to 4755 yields 0.5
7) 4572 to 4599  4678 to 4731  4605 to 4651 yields -2.4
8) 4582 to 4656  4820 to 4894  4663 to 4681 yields 1.6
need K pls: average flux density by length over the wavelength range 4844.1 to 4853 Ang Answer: 5.48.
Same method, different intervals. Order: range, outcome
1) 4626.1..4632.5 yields 7.44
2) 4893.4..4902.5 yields 5.84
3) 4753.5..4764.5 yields 5.42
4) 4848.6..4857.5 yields 5.65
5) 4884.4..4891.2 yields 5.71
